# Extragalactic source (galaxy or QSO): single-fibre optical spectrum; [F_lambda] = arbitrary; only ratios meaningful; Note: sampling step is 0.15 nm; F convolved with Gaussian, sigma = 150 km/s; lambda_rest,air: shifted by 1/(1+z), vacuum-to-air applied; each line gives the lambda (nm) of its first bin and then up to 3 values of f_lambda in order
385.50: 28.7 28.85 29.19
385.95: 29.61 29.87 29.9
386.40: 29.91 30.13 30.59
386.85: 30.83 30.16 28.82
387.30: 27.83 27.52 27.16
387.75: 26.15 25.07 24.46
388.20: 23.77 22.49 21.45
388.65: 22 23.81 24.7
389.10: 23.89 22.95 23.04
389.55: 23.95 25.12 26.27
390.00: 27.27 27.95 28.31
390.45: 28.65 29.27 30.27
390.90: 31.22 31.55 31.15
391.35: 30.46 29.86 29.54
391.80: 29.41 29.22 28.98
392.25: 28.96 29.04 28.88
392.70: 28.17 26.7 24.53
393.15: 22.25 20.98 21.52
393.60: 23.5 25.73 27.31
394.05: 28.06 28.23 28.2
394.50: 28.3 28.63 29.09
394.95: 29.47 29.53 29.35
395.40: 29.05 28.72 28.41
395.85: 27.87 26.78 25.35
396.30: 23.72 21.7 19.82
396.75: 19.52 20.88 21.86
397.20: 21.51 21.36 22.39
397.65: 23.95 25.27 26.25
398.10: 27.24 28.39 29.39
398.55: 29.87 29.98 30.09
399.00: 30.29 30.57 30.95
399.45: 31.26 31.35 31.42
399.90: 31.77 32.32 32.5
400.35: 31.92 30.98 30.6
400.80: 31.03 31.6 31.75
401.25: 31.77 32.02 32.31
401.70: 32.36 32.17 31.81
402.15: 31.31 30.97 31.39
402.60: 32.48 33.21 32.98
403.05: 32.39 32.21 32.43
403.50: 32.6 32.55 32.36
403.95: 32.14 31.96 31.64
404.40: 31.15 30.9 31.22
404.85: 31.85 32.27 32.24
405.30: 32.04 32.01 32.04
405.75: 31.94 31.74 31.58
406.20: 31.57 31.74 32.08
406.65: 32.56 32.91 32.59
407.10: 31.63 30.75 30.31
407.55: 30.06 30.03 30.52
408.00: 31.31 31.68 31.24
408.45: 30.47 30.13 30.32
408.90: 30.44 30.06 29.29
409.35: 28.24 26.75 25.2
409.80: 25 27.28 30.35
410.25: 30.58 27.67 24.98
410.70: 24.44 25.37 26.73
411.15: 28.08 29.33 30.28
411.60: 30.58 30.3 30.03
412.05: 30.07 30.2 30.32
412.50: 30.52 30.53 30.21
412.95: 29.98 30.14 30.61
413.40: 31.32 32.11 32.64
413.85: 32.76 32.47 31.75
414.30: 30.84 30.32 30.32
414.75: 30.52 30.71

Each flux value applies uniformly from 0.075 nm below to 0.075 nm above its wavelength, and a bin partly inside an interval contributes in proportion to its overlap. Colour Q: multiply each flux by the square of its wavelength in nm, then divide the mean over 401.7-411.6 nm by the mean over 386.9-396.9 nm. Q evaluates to 1.24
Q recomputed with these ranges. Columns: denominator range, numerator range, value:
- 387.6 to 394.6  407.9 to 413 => 1.20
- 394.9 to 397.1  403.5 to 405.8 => 1.31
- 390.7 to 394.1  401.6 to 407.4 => 1.23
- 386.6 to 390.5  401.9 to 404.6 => 1.33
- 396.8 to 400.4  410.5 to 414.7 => 1.15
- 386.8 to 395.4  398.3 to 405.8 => 1.24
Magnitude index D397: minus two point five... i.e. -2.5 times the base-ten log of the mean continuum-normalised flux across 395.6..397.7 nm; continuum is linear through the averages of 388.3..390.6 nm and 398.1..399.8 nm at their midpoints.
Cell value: 0.234 mag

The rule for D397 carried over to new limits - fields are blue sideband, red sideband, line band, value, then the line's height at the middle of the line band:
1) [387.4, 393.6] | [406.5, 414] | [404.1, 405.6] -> -0.10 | 28.9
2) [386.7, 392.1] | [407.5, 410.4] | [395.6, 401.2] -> 0.02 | 28.1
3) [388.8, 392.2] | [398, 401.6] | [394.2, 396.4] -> 0.05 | 29.4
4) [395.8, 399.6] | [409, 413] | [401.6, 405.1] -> -0.18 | 27.1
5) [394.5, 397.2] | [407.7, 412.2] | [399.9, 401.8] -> -0.18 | 26.9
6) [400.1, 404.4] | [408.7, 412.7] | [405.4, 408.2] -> -0.05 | 30.2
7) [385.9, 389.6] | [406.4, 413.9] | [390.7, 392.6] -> -0.11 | 27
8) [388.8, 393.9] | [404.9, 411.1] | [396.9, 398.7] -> 0.12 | 28.2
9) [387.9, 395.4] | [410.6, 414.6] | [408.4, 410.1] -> 0.04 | 29.5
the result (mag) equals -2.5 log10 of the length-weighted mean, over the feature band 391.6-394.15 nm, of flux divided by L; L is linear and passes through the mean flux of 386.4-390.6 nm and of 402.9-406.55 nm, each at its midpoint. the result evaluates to 0.045 mag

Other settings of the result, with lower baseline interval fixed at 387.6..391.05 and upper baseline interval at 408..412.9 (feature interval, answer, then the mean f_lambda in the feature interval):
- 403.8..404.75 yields -0.129 mag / 31.6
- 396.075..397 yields 0.224 mag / 21.8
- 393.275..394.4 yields 0.035 mag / 25.6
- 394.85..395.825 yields -0.093 mag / 29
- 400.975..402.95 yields -0.158 mag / 32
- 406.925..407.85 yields -0.082 mag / 30.8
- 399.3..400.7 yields -0.154 mag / 31.6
